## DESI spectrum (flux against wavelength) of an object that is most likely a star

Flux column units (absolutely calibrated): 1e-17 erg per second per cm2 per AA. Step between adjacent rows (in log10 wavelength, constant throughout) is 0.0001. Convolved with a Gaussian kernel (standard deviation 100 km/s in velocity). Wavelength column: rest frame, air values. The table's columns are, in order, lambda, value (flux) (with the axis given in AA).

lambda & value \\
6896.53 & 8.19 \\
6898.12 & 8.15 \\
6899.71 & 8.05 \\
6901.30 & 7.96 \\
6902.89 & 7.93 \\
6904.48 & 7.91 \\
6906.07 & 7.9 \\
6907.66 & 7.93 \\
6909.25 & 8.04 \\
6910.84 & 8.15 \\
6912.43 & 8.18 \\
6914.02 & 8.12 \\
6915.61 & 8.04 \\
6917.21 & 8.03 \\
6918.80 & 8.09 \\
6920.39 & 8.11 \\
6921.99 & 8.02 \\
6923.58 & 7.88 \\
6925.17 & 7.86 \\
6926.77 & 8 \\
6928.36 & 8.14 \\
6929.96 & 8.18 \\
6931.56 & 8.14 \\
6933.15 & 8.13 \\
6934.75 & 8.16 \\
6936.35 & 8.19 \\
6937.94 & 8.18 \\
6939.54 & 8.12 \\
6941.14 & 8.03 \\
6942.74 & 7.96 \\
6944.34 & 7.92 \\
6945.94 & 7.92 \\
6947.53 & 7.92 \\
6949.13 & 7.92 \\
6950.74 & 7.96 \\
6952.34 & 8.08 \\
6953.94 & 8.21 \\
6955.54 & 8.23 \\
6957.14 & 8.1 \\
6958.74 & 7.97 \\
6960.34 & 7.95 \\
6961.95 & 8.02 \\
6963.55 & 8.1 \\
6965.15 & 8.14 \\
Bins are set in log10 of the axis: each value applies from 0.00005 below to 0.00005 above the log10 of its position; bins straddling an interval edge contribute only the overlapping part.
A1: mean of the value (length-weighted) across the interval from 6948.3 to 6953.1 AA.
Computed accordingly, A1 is 7.97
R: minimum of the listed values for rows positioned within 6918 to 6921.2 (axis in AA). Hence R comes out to 8.09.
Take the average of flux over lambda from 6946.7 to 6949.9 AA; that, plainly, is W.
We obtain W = 7.94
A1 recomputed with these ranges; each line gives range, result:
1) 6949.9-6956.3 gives 8.11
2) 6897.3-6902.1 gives 8.05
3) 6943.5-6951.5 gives 7.93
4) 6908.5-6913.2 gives 8.13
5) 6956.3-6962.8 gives 8.02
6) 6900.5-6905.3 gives 7.93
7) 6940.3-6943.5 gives 7.99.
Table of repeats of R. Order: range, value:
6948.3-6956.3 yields 7.92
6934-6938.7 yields 8.16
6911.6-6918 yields 8.03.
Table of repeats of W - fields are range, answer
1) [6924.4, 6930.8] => 8.04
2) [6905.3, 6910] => 7.96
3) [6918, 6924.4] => 8.03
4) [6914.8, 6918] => 8.02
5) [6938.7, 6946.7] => 7.98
